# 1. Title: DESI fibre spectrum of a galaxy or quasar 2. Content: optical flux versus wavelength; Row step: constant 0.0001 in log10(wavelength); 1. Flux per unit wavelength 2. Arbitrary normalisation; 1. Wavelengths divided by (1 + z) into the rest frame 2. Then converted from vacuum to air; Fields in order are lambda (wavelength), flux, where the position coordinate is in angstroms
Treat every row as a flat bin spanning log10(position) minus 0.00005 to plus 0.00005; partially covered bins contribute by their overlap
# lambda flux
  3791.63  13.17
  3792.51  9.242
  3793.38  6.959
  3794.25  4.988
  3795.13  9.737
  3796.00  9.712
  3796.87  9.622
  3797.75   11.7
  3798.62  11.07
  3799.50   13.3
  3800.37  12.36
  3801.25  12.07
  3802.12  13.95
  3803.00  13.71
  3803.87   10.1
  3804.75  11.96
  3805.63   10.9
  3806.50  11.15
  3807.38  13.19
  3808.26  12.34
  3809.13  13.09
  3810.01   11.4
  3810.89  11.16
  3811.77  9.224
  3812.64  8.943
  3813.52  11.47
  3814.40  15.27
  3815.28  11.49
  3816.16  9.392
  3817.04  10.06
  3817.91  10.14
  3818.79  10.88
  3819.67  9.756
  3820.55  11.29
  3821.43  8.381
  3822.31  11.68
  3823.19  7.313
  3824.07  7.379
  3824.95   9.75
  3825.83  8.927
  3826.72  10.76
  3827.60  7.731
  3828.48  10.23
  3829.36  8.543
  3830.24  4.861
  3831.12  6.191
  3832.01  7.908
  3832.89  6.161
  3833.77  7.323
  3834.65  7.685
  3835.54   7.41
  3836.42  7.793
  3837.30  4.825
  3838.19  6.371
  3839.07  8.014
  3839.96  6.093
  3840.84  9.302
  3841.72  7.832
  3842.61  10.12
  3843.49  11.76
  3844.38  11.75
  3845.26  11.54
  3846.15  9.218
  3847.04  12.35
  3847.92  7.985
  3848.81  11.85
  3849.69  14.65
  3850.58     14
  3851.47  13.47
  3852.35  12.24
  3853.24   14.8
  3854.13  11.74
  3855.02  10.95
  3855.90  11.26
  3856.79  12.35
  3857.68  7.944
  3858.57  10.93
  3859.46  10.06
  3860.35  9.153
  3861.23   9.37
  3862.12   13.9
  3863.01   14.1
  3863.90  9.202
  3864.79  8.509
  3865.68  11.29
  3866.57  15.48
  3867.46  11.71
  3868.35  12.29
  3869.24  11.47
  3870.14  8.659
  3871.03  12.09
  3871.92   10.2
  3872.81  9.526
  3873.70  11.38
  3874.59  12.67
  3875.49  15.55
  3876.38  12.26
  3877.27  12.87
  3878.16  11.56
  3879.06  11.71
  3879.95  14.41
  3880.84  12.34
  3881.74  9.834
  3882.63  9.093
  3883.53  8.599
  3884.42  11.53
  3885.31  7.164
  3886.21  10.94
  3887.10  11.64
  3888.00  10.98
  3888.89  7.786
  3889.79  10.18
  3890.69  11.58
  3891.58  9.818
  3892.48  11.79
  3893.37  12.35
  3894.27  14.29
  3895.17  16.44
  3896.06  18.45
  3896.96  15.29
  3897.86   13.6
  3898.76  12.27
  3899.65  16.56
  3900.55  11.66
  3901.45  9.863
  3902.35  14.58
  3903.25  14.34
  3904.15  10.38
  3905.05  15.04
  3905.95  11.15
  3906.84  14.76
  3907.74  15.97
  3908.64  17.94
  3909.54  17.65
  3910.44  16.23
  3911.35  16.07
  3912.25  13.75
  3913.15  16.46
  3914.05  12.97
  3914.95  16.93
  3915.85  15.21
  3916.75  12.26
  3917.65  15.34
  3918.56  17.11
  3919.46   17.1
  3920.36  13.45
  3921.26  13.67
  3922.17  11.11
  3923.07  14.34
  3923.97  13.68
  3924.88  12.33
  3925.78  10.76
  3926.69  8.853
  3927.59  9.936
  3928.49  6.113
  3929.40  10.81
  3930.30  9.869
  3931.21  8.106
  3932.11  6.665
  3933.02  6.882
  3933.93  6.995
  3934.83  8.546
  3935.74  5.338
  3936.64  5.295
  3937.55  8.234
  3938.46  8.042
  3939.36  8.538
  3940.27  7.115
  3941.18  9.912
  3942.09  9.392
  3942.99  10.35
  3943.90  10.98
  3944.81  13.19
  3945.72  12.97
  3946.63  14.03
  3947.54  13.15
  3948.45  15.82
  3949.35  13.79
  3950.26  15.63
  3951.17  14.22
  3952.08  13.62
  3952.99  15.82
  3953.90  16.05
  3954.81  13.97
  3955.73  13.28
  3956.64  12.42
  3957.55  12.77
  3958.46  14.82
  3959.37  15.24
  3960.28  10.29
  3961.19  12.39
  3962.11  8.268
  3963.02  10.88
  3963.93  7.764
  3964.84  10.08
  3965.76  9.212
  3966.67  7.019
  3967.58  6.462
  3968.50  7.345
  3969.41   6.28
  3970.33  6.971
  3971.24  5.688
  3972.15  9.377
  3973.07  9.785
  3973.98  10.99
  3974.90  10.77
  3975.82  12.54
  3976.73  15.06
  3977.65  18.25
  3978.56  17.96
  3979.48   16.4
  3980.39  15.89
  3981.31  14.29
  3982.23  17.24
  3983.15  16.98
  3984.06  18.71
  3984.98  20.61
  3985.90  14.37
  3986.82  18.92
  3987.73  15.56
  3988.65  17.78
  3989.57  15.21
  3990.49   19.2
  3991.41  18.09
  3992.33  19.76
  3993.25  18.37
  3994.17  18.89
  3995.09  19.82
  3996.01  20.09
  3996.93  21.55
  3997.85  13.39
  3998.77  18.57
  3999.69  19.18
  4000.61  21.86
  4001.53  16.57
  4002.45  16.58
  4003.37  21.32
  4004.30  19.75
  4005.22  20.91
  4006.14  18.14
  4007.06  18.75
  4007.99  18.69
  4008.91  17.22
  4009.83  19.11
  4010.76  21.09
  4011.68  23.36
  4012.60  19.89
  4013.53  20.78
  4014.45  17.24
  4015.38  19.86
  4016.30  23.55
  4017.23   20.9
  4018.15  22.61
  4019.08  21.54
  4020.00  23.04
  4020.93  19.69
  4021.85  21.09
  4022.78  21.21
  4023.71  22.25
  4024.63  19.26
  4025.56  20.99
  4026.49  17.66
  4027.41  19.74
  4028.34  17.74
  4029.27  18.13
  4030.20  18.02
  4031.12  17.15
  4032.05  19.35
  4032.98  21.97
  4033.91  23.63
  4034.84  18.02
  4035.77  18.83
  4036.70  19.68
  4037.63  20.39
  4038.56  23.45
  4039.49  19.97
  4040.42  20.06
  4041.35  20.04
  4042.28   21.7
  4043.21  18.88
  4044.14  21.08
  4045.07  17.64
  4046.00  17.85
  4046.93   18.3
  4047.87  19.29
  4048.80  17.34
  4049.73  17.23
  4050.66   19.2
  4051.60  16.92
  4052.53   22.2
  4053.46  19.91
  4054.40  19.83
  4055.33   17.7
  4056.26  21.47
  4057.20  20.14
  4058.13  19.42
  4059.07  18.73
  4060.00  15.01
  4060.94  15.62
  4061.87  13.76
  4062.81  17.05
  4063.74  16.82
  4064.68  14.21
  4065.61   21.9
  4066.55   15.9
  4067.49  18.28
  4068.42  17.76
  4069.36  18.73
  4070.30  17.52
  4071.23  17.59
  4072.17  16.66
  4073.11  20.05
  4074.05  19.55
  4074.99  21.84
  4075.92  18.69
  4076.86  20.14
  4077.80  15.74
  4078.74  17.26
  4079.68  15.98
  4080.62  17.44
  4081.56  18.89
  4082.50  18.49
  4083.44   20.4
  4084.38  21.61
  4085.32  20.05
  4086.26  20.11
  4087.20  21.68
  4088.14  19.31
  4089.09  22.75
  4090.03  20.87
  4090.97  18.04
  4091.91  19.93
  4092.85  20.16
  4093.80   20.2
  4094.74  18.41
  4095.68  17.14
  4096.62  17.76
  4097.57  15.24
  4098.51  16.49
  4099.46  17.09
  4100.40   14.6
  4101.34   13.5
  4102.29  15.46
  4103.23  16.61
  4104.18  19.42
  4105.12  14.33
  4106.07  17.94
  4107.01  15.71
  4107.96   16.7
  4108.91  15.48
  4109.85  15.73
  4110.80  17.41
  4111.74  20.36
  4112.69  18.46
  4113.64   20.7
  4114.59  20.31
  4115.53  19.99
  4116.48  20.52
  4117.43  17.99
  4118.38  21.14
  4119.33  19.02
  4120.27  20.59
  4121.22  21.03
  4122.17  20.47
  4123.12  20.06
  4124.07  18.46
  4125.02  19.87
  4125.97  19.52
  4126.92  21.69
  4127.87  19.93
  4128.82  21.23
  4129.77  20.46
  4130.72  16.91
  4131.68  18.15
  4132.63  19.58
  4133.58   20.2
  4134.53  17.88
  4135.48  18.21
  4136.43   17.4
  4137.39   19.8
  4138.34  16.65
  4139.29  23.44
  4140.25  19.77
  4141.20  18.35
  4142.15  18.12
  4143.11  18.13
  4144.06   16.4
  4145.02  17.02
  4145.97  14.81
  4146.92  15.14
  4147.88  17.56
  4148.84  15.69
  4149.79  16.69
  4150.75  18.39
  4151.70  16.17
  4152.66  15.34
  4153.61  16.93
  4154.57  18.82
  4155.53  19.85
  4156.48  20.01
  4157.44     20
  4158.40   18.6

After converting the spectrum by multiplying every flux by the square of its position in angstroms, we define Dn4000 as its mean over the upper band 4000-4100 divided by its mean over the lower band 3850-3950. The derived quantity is 1.73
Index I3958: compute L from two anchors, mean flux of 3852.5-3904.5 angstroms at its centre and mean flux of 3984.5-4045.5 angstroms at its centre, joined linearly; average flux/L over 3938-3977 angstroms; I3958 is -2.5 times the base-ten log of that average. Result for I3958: 0.40 mag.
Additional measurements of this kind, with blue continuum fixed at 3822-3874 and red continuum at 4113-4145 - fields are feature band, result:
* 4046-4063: -0.09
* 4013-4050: -0.23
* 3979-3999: -0.20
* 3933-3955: 0.19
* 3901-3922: -0.21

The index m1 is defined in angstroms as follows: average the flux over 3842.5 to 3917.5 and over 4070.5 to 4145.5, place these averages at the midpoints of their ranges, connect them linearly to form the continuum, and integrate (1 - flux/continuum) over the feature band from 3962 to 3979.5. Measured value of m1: 5.5 angstroms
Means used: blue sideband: 12.4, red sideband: 18.7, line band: 10.2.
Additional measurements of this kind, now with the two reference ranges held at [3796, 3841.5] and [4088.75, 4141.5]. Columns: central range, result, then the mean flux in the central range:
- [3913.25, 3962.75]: 5.9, 11.8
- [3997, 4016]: -4.7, 19.2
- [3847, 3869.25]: -1.3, 11.7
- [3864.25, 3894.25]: 1.0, 11.2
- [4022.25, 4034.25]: -2.7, 19.7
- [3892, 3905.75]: -1.7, 13.7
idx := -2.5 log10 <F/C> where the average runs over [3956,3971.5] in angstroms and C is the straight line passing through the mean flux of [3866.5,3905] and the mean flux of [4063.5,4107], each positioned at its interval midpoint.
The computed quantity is 0.43 mag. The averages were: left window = 12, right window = 18.2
